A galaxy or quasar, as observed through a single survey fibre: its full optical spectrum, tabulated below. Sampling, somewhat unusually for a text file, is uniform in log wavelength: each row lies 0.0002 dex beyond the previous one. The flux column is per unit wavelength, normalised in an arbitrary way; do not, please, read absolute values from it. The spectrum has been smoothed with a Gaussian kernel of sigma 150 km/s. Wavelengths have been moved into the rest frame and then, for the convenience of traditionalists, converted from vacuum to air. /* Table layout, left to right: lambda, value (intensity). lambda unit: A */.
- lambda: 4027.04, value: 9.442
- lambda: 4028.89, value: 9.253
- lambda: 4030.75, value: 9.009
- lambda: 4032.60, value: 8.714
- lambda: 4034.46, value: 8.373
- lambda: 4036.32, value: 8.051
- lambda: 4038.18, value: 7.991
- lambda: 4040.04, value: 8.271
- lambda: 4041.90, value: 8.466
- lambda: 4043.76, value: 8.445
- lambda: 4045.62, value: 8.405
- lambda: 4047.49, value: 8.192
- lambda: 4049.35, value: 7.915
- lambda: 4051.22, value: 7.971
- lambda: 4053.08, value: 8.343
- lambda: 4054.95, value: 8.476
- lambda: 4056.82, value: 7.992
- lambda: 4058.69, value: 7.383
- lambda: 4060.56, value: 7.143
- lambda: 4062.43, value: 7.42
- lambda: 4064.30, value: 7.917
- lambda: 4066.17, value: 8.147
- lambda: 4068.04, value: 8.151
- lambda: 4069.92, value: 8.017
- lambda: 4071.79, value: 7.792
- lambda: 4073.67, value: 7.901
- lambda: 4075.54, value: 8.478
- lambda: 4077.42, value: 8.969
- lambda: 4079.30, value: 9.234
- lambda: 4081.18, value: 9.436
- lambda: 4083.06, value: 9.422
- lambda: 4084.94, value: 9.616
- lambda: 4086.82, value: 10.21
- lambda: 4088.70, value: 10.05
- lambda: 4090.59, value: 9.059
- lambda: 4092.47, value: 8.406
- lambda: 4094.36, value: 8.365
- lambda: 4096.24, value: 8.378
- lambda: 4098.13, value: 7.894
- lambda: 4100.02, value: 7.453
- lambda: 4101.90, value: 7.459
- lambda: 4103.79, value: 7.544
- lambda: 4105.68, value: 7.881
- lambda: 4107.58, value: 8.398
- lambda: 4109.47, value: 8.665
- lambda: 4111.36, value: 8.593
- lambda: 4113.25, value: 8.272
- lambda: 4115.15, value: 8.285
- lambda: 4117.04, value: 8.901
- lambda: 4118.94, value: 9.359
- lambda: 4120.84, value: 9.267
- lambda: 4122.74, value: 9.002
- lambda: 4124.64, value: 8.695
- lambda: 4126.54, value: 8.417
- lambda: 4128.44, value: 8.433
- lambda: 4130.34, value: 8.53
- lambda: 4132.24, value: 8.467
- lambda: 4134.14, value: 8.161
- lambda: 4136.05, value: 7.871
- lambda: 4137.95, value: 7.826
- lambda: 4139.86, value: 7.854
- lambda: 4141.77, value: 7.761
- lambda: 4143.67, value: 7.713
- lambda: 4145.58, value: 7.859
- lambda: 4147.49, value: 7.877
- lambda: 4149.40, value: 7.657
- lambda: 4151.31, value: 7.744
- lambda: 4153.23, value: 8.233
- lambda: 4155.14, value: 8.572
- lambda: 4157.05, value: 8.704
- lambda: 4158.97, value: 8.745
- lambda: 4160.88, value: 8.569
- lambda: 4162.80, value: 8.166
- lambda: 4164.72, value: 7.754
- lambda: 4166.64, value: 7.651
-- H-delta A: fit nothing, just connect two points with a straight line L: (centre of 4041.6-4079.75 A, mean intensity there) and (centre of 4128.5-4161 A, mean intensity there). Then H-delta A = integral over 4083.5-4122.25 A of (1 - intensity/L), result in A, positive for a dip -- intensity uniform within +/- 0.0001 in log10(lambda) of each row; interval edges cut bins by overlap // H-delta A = -2.4 A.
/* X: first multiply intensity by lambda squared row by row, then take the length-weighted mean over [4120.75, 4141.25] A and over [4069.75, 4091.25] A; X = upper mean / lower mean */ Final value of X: 0.95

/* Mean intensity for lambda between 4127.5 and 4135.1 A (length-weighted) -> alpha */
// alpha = 8.4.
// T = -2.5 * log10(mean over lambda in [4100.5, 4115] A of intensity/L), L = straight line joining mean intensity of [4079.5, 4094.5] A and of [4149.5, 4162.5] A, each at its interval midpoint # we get 0.121 mag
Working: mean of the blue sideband 9.36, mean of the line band 8.11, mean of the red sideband 8.36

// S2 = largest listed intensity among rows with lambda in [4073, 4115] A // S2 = 10.21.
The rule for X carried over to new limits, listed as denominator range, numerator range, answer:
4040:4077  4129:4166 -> 1.05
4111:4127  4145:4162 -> 0.95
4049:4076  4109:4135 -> 1.12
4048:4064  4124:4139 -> 1.10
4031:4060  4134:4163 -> 1.04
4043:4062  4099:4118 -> 1.05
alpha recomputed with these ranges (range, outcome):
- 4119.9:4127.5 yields 8.84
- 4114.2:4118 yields 8.59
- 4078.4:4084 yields 9.36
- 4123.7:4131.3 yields 8.52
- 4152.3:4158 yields 8.51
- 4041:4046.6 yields 8.43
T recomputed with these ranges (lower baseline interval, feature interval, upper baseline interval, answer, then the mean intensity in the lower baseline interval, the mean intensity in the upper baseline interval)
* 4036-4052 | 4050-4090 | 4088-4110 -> -0.03 mag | 8.2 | 8.27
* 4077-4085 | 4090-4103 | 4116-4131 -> 0.13 mag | 9.33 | 8.83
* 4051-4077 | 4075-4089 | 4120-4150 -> -0.17 mag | 7.96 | 8.21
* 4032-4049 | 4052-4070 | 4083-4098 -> 0.10 mag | 8.3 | 9.1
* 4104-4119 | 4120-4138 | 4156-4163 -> 0.00 mag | 8.45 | 8.59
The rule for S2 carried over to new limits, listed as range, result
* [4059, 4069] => 8.151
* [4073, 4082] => 9.436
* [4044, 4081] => 9.234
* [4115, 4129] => 9.359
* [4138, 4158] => 8.704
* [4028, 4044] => 9.253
